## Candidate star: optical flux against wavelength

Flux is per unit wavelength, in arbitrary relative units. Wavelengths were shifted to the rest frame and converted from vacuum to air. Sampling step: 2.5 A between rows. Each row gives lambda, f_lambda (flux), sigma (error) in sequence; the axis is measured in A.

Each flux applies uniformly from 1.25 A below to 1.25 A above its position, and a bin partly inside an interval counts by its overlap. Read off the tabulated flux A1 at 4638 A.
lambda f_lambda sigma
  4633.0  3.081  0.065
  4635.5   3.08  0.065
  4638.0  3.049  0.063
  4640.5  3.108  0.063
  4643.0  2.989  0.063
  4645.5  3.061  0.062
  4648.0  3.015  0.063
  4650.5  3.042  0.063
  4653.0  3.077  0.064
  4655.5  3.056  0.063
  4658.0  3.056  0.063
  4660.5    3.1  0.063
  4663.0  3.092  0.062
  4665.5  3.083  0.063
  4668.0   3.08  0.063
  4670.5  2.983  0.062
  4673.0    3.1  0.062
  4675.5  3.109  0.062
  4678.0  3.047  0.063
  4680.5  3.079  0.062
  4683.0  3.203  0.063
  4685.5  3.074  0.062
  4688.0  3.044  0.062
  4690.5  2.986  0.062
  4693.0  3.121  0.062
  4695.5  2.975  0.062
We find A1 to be 3.049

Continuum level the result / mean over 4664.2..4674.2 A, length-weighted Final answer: 3.06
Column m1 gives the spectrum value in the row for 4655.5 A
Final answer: 3.056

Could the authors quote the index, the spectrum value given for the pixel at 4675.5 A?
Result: 3.109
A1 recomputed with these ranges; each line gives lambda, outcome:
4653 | 3.077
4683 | 3.203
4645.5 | 3.061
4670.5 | 2.983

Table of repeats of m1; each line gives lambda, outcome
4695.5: 2.975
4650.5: 3.042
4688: 3.044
